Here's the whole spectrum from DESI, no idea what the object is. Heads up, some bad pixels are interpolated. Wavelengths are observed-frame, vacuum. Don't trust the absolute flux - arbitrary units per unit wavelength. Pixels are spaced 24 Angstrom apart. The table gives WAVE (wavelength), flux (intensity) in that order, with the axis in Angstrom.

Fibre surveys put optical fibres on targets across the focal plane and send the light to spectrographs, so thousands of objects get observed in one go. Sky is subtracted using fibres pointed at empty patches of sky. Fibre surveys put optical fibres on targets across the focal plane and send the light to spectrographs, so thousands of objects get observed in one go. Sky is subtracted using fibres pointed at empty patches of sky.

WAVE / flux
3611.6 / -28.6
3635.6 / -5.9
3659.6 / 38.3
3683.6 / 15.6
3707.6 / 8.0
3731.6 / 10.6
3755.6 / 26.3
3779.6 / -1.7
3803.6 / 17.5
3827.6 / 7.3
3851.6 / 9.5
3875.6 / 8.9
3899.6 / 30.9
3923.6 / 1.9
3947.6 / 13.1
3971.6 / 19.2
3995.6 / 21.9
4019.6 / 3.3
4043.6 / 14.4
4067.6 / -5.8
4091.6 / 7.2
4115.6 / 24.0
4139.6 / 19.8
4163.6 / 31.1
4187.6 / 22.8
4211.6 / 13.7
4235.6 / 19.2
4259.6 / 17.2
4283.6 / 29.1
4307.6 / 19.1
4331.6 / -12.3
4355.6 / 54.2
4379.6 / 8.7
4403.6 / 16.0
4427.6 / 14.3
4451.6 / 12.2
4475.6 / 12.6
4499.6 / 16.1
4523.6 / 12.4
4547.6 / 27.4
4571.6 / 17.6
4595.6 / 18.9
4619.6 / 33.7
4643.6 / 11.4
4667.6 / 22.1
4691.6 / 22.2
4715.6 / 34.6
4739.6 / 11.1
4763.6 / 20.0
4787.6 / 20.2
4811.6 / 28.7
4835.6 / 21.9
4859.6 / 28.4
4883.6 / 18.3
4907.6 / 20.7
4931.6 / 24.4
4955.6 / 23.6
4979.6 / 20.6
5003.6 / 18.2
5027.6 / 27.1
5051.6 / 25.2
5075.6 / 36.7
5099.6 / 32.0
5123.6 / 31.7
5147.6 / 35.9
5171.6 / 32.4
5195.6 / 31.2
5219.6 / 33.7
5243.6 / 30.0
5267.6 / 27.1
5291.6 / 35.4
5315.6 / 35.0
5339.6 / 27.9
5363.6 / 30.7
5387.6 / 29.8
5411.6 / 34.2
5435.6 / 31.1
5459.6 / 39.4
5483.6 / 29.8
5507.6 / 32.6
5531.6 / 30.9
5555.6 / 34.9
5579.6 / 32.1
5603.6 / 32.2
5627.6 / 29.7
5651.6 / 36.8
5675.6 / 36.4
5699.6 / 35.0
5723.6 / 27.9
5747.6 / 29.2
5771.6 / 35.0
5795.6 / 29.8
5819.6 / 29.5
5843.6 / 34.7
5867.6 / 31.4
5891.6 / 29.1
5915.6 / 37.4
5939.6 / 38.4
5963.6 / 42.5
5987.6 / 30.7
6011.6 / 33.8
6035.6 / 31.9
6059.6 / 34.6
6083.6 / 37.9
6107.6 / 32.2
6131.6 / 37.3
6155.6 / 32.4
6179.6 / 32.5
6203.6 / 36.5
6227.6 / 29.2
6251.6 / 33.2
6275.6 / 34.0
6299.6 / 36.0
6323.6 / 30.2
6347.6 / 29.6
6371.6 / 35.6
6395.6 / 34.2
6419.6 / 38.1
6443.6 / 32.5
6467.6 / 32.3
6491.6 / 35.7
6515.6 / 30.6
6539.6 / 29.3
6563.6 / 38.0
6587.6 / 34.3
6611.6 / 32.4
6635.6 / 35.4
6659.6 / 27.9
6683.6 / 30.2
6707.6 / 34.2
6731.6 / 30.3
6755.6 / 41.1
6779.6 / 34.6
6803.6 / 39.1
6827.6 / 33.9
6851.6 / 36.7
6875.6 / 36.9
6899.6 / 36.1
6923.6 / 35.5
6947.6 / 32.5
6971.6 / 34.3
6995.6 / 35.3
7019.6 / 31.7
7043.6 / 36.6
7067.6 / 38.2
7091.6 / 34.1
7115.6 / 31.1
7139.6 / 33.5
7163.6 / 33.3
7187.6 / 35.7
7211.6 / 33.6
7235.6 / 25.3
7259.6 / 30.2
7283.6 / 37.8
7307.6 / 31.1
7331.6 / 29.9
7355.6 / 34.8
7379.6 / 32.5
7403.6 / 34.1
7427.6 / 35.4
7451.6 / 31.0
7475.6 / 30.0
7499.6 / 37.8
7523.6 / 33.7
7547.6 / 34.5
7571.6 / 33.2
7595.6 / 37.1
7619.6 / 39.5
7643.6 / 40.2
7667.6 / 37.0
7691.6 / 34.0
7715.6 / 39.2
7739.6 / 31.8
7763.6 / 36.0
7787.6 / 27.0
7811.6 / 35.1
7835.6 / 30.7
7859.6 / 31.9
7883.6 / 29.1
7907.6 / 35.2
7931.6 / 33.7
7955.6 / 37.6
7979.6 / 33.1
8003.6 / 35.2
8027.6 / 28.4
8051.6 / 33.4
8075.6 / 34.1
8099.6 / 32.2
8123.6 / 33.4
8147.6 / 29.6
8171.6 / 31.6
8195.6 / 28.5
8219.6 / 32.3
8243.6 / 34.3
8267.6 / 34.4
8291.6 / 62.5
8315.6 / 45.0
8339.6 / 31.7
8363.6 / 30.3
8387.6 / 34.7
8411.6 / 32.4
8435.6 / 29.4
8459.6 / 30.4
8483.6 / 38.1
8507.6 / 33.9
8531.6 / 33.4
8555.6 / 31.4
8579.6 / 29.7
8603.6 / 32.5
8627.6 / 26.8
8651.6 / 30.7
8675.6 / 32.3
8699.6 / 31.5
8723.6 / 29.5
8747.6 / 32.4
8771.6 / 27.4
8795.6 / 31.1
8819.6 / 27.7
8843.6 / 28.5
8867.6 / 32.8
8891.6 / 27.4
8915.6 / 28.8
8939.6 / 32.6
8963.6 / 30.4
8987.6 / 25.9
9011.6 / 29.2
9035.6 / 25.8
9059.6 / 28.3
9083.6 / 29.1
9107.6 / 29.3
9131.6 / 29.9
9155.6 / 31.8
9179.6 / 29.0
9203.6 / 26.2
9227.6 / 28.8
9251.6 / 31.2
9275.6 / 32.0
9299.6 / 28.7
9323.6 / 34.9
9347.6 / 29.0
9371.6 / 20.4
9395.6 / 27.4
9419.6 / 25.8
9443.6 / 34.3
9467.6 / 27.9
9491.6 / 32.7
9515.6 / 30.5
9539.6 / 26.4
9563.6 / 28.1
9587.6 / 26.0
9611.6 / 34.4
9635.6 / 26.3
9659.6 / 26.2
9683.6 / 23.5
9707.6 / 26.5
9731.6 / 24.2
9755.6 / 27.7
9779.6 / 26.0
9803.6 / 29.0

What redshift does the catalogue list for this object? 0.26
